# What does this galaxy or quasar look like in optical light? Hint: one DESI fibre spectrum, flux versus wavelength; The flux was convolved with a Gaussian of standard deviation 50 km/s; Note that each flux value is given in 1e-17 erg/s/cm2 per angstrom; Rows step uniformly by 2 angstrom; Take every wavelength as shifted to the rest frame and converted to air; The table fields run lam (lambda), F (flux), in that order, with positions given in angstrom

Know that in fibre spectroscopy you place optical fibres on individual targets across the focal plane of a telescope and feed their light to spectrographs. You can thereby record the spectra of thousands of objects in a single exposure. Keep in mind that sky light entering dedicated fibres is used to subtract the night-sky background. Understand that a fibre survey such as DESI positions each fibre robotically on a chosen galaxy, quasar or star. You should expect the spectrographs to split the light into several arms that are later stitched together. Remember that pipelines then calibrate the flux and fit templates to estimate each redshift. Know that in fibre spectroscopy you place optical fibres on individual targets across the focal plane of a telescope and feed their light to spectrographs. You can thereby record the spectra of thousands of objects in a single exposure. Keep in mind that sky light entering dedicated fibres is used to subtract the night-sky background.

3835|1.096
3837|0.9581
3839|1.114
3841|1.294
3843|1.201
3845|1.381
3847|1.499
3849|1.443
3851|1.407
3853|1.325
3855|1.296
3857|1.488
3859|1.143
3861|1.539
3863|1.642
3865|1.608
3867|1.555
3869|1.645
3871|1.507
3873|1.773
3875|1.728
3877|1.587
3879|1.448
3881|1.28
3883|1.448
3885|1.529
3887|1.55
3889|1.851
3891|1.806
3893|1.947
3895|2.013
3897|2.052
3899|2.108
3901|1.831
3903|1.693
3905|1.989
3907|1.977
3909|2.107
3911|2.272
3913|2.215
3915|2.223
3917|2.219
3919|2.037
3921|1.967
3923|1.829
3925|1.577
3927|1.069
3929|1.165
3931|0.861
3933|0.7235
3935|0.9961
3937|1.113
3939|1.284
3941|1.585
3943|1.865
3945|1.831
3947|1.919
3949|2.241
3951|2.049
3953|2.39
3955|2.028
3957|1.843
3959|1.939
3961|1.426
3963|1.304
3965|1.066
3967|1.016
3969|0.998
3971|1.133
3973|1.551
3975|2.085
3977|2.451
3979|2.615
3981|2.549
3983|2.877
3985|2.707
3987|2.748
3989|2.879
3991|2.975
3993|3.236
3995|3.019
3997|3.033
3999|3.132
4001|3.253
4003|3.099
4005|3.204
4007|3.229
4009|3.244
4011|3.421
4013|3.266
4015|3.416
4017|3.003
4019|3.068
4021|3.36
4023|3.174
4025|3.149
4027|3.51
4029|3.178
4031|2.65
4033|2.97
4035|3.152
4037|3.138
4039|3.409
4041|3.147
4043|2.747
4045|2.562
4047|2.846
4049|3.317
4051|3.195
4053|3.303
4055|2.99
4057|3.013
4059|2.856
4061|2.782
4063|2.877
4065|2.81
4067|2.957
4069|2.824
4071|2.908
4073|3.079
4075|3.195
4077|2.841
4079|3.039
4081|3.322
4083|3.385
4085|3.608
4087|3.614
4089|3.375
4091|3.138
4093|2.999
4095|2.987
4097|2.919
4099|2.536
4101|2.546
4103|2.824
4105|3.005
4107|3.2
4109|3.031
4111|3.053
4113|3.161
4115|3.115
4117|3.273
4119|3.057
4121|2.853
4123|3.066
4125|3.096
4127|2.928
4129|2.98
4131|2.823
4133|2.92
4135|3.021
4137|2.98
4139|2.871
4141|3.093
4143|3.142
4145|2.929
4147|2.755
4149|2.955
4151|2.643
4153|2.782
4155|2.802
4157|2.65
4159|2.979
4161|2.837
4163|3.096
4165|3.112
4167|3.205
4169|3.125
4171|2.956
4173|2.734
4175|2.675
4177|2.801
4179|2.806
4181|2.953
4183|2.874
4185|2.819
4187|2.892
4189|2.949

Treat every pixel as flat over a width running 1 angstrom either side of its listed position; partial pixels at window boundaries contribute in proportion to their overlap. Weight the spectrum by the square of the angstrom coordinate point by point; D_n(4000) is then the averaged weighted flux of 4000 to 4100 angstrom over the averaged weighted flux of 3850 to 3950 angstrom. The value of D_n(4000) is 2.02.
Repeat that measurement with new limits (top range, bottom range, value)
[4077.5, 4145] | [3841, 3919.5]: 2.02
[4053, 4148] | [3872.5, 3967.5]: 1.94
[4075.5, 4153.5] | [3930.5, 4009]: 1.52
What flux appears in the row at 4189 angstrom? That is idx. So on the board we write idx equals 2.949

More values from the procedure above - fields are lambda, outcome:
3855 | 1.296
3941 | 1.585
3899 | 2.108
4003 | 3.099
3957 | 1.843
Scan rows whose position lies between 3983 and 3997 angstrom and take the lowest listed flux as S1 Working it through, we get 2.707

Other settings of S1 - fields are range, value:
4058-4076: 2.782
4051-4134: 2.536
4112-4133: 2.823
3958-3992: 0.998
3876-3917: 1.28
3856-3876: 1.143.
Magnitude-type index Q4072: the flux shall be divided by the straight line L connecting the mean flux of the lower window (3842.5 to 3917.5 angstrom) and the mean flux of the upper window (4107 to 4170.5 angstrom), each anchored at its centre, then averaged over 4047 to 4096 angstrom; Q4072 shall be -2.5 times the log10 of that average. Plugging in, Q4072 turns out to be -0.17 mag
